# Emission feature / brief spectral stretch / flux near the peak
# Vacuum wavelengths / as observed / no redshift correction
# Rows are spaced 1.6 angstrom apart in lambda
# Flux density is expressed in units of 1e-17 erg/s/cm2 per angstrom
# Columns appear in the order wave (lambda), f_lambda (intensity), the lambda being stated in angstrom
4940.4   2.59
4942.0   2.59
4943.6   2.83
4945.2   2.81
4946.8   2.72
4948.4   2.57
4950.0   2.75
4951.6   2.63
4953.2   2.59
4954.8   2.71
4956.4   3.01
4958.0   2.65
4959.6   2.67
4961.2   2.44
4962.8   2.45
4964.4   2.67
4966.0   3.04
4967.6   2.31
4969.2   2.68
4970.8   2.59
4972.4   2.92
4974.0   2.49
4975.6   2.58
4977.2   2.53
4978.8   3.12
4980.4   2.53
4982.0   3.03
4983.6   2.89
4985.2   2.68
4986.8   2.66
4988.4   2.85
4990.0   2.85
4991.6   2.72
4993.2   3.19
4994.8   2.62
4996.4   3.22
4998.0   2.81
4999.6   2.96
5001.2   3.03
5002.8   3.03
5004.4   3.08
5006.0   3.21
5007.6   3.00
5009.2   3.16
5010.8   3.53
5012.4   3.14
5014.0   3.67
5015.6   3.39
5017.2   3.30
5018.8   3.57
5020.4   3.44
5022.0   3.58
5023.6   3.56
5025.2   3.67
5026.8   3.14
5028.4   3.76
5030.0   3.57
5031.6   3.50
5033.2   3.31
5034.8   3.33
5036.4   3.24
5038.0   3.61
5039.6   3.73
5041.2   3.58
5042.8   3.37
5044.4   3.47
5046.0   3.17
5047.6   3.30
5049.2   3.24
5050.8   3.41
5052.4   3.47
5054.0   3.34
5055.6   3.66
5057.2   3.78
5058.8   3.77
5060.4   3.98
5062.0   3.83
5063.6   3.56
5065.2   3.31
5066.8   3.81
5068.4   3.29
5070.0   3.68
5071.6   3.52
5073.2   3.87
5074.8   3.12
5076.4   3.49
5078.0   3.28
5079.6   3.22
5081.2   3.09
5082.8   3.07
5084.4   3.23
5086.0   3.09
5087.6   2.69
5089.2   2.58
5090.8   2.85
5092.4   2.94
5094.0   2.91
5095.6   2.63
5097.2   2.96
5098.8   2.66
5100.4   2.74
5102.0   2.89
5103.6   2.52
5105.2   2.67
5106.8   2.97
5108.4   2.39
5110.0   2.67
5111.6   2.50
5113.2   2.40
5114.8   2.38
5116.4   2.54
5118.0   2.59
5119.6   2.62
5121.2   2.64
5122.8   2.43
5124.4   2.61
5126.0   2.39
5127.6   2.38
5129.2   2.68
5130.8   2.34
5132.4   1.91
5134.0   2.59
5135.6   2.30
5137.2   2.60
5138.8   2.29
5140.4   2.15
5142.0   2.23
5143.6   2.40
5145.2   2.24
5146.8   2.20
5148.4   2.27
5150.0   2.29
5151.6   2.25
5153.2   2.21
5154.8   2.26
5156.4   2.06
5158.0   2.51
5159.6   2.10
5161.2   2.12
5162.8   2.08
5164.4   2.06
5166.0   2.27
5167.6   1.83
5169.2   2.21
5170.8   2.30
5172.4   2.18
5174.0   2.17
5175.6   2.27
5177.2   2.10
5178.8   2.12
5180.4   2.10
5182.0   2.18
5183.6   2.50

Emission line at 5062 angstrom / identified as C III]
